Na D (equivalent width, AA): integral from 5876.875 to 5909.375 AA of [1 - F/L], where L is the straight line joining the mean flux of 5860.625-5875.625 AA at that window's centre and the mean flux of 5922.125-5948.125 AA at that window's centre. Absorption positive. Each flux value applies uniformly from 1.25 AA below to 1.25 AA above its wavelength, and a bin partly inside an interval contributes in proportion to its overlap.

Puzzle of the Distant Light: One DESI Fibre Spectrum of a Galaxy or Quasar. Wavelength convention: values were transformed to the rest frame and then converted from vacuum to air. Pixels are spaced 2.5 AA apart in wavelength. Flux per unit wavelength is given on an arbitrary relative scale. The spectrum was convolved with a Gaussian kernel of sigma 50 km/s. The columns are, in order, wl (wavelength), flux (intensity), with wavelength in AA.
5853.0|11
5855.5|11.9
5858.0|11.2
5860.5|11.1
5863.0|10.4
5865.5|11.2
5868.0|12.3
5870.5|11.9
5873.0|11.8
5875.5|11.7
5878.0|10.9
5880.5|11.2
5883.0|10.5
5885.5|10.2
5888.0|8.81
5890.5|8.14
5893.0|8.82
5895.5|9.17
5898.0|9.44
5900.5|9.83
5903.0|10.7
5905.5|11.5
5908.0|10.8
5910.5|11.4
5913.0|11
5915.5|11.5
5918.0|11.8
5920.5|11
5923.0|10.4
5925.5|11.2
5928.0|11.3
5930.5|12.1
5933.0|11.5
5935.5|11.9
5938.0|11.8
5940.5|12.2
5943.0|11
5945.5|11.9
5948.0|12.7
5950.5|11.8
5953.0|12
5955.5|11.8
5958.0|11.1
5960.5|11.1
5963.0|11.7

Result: 4.3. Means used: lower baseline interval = 11.5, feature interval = 10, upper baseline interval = 11.6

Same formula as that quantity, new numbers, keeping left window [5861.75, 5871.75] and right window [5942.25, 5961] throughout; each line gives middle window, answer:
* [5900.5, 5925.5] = 1.2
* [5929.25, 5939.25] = -0.1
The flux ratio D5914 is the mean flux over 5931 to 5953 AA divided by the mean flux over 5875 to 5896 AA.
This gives 1.20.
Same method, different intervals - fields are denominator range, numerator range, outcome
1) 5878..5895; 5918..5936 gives 1.17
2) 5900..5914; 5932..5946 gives 1.07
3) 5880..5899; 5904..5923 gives 1.18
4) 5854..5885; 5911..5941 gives 1.01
